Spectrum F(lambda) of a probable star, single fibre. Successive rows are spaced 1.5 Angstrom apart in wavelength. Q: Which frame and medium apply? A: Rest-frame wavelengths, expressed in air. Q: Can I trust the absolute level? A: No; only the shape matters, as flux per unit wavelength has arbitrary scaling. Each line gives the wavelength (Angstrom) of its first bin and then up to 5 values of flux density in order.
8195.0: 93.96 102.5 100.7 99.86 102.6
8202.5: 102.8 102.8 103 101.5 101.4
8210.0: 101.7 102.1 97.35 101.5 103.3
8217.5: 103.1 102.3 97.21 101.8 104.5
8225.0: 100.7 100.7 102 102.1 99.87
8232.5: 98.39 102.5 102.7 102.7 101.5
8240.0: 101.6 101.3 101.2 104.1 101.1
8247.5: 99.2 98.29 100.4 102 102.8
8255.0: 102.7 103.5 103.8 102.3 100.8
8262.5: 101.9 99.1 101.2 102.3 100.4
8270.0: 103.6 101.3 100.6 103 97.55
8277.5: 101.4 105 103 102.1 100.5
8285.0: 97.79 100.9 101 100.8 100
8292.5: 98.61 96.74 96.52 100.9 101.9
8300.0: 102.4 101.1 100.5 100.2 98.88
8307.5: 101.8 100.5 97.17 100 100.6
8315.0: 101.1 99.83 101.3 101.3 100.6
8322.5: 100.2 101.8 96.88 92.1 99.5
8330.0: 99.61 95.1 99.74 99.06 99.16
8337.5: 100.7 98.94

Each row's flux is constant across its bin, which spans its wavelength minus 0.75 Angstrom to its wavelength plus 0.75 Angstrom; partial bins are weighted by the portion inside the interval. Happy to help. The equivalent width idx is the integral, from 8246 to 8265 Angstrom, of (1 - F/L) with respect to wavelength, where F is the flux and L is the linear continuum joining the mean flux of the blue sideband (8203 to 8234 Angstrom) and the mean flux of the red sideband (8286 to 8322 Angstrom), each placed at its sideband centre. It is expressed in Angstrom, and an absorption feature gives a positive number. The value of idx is -0.1 Angstrom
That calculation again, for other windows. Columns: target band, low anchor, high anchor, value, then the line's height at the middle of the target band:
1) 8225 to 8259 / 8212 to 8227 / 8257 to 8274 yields -0.04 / 101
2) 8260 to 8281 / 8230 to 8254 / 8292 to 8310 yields -0.18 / 101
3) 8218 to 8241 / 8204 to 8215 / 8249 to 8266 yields 0.02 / 101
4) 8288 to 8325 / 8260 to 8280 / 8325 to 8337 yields -0.37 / 99.2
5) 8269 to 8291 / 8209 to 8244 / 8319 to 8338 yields -0.26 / 100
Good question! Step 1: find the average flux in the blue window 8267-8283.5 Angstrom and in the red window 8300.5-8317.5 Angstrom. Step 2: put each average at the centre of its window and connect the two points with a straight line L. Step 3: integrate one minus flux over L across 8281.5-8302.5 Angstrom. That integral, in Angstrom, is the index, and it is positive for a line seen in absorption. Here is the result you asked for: 0.2 Angstrom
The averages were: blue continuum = 102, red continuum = 100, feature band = 100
